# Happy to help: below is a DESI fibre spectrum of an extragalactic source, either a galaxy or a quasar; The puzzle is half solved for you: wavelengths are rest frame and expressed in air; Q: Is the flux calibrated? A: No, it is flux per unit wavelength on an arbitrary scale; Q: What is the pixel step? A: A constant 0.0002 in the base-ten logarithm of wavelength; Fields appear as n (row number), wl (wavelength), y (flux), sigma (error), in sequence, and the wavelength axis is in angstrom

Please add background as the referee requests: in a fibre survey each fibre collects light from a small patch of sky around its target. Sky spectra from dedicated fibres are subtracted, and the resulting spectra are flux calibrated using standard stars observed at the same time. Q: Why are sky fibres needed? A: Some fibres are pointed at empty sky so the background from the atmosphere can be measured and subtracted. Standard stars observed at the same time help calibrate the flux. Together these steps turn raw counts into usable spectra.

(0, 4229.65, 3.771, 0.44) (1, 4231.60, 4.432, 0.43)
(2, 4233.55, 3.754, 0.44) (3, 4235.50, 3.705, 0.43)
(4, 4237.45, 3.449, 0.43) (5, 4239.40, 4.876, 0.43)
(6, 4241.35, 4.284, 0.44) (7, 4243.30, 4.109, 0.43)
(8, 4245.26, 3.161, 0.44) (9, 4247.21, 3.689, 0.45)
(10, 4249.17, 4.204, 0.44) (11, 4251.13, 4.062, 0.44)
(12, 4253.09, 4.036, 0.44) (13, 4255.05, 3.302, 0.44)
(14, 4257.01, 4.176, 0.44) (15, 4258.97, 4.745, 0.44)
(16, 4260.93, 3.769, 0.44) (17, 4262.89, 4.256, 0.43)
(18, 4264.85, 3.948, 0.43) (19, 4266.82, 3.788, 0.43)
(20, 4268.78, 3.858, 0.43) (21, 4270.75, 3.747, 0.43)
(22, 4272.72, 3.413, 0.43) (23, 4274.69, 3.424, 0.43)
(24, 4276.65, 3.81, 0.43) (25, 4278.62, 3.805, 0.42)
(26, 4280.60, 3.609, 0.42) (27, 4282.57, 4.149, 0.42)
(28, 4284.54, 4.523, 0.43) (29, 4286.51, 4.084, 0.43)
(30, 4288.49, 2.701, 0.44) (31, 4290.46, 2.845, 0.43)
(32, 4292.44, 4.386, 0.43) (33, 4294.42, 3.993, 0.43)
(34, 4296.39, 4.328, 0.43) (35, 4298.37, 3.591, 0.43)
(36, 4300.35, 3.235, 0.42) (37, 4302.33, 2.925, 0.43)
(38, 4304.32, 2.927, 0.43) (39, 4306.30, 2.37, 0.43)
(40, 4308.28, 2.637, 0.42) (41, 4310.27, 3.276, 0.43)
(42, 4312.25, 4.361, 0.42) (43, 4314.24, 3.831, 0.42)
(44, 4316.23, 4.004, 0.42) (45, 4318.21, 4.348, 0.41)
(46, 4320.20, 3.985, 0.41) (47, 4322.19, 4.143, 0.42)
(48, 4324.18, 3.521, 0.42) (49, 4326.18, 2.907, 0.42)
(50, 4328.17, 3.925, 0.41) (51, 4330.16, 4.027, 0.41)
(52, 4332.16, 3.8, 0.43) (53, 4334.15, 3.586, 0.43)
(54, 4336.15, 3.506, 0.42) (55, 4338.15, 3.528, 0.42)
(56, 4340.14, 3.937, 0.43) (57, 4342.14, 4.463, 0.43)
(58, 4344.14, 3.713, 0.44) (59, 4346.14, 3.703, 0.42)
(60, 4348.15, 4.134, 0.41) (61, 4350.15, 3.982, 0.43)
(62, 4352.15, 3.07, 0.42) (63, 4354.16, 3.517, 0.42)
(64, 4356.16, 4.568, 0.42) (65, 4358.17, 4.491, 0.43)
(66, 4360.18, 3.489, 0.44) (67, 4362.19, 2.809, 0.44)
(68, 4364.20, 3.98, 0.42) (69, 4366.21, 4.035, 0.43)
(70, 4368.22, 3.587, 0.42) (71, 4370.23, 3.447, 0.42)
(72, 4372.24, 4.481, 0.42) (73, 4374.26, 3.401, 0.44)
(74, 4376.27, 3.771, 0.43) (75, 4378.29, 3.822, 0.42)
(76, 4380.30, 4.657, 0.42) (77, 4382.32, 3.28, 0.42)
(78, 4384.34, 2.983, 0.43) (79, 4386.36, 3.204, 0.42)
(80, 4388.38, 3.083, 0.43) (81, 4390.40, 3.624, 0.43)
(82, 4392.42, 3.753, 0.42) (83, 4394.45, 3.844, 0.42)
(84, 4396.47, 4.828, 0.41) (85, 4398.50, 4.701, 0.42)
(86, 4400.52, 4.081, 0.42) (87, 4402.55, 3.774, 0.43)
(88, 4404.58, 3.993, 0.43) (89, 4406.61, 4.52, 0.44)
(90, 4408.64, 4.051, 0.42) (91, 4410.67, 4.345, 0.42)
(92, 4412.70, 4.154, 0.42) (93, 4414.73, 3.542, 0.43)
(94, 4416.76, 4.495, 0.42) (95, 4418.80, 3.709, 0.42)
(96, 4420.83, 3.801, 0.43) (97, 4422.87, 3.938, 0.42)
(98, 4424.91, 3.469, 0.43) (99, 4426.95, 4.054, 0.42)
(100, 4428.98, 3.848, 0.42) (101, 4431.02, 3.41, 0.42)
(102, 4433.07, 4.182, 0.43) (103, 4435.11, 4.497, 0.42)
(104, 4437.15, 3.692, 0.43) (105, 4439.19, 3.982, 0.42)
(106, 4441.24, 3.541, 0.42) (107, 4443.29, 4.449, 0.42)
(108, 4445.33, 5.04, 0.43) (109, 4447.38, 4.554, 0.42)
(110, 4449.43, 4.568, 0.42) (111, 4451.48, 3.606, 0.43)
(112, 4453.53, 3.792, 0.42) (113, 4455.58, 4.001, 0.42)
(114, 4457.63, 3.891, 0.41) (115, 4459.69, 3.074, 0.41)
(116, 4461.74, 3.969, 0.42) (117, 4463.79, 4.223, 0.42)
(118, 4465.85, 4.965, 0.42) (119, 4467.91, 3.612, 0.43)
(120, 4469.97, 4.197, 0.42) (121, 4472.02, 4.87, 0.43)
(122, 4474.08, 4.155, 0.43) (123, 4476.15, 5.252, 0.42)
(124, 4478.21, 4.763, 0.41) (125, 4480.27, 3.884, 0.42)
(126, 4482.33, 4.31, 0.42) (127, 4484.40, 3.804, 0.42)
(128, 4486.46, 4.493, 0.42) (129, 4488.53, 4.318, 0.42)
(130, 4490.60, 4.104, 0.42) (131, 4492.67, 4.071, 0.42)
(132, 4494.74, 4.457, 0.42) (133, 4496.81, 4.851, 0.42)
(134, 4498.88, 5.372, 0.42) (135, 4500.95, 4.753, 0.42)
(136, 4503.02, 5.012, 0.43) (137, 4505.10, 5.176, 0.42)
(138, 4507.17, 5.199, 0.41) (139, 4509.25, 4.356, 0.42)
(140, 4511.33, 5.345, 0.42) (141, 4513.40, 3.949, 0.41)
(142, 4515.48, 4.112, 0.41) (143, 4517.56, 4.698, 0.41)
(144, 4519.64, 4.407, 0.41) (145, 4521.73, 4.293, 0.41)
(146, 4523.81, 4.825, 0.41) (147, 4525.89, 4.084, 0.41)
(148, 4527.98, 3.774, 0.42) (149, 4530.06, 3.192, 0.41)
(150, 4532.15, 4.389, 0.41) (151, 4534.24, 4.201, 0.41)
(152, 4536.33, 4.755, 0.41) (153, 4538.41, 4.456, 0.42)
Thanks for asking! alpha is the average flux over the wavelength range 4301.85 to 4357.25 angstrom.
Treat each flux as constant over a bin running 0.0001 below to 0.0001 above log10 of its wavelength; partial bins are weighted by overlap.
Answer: 3.68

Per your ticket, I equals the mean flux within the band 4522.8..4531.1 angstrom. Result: 3.97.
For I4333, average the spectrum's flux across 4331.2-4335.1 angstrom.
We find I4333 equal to 3.7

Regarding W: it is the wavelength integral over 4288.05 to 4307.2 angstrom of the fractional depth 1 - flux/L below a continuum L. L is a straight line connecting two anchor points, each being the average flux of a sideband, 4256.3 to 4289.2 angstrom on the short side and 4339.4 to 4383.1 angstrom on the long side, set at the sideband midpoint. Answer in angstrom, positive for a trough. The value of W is 2.55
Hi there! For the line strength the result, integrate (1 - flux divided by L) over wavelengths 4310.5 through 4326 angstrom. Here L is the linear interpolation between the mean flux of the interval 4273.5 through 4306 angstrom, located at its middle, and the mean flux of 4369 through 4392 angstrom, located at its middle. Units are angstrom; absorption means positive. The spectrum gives -1.3 angstrom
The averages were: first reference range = 3.62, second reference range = 3.62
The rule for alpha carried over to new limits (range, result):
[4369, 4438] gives 3.9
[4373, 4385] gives 3.69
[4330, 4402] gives 3.8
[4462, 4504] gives 4.46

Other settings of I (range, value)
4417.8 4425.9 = 3.73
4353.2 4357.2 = 4.05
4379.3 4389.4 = 3.44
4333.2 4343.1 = 3.8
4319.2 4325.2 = 3.88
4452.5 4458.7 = 3.89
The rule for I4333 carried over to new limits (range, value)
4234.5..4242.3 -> 4.08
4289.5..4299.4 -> 3.83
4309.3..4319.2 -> 3.97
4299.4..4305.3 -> 3.02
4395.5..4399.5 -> 4.76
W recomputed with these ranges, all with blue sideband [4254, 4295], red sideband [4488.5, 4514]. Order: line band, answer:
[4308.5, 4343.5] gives 1.93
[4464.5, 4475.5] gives 0.50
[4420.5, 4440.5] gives 2.49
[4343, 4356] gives 1.16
